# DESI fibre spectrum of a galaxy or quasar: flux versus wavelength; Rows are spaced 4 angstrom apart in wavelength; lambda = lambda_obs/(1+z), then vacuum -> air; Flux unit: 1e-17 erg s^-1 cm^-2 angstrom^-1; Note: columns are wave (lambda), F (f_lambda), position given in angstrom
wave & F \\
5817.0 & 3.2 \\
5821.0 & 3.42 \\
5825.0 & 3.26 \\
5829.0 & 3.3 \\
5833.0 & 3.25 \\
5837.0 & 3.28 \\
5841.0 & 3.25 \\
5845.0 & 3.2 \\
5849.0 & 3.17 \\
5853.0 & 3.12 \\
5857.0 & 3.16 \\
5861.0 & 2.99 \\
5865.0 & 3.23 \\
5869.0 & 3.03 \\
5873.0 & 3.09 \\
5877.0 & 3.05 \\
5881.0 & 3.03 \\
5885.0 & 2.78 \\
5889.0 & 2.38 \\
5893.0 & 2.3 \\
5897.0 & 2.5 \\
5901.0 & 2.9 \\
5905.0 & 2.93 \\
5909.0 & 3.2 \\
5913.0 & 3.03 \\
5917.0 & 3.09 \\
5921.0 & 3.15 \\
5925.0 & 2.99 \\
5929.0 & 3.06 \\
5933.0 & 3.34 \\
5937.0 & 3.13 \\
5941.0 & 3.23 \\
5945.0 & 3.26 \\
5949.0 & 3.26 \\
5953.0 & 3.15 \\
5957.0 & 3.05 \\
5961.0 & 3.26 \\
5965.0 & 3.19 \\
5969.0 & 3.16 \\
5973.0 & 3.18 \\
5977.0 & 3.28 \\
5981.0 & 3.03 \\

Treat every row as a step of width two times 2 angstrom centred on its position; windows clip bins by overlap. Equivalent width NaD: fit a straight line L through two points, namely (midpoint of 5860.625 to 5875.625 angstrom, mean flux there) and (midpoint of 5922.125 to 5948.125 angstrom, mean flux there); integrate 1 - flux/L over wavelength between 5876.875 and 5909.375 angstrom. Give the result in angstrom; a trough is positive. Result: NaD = 3.9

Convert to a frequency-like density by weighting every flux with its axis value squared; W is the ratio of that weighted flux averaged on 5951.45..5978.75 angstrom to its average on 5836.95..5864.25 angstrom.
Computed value 1.0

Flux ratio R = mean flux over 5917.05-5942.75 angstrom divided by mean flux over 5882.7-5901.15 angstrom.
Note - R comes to 1.2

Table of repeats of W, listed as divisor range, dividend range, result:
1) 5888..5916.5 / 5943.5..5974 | 1.17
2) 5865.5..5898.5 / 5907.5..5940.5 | 1.14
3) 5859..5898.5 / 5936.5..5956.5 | 1.15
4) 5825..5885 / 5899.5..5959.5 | 1.02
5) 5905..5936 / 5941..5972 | 1.04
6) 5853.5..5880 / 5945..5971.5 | 1.06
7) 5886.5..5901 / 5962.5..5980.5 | 1.32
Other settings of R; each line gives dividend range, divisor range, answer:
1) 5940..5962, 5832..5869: 1.01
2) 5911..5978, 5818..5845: 0.96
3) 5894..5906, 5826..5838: 0.83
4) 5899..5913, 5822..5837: 0.92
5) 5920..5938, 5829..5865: 0.98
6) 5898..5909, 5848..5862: 0.94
